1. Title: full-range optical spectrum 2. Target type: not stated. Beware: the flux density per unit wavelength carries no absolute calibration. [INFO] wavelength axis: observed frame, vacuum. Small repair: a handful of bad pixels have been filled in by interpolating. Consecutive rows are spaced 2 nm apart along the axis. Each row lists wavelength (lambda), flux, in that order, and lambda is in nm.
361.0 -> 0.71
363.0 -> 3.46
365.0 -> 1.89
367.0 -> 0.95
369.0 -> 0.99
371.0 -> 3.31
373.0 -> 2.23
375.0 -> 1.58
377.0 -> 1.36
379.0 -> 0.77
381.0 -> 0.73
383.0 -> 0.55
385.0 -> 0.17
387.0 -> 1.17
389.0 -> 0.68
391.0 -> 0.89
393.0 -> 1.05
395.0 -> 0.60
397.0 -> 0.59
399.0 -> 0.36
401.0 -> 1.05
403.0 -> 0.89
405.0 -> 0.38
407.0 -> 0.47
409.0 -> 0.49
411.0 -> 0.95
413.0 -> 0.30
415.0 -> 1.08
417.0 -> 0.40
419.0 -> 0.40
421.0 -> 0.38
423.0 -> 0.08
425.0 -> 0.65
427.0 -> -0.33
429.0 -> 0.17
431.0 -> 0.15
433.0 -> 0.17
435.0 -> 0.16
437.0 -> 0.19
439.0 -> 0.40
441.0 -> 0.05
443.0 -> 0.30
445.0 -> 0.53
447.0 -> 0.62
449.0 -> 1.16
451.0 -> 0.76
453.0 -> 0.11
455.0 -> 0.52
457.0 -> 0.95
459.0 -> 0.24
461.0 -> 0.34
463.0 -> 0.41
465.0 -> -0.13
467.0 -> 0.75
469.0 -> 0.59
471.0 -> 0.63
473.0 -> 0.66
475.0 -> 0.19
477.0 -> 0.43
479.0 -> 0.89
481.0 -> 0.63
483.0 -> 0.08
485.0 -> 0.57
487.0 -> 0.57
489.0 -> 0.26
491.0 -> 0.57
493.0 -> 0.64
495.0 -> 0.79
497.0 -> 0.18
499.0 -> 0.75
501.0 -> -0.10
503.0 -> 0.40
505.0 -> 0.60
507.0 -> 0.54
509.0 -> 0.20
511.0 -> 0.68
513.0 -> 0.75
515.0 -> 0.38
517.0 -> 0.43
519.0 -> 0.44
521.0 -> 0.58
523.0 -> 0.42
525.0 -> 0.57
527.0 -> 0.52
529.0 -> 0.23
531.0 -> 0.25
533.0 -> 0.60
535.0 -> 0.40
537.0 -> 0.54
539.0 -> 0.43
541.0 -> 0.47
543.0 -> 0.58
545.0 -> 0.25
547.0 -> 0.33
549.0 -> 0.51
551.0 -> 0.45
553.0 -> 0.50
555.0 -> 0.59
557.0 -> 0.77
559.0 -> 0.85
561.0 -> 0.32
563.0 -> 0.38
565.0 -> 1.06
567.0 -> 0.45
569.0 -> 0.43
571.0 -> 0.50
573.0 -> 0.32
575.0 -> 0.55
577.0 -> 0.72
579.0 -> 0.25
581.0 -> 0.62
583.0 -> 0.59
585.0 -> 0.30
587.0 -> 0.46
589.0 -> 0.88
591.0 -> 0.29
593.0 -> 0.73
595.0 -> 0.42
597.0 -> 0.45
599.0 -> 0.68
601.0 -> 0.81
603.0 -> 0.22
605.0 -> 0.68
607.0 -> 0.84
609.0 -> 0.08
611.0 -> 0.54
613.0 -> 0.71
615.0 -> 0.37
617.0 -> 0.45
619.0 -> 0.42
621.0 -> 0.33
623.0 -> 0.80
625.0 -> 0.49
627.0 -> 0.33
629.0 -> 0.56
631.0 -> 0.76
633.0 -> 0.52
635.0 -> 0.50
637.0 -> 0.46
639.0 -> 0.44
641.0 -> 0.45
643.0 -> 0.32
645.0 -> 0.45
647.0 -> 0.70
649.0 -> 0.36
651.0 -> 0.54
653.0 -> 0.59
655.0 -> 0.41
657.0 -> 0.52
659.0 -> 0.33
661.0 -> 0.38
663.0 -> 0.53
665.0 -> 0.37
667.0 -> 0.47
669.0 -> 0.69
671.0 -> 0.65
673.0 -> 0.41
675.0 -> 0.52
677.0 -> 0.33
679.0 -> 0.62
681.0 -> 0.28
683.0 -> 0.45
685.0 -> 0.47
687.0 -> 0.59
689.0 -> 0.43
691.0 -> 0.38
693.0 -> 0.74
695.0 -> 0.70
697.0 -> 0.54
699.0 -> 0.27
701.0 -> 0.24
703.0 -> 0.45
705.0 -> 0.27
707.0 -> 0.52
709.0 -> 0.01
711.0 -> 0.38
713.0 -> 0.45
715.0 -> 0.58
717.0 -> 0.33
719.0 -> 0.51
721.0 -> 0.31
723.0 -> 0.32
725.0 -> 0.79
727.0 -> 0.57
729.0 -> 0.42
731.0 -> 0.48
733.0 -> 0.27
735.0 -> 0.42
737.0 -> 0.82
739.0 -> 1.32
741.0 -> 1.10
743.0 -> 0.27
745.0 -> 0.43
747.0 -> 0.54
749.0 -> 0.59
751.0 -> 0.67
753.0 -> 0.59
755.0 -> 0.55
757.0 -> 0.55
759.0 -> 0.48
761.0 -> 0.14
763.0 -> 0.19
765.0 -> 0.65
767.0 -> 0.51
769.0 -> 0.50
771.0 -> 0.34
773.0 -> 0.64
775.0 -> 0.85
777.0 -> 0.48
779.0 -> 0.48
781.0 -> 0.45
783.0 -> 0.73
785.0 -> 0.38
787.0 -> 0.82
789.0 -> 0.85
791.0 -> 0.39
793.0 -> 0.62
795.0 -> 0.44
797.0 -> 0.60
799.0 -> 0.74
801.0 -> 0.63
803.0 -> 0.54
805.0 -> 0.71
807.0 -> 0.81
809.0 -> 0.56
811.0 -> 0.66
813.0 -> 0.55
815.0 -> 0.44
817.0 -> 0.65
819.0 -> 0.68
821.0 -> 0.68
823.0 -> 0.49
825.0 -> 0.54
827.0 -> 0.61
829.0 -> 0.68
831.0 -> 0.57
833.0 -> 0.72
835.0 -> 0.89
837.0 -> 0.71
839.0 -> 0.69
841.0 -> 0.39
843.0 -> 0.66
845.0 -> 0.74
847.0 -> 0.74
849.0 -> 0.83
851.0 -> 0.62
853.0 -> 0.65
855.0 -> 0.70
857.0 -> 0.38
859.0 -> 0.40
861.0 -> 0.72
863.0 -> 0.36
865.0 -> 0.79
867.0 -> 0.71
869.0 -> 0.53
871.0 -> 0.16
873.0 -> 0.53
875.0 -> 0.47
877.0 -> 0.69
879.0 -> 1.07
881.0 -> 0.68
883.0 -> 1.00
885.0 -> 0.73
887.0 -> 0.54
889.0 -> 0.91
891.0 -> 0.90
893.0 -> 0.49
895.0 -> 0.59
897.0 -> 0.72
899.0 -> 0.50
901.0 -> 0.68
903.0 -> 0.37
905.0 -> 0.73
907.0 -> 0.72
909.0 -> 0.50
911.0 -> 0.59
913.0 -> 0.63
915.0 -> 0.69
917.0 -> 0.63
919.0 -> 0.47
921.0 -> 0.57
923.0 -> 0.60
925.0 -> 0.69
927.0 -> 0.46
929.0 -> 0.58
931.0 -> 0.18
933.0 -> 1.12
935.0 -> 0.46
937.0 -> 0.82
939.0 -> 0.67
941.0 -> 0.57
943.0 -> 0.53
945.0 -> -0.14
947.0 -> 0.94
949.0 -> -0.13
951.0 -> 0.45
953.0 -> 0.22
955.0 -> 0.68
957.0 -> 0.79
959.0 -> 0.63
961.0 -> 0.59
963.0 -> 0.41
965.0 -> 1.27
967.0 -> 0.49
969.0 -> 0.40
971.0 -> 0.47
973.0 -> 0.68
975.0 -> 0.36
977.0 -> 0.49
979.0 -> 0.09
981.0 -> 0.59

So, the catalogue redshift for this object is 0.984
